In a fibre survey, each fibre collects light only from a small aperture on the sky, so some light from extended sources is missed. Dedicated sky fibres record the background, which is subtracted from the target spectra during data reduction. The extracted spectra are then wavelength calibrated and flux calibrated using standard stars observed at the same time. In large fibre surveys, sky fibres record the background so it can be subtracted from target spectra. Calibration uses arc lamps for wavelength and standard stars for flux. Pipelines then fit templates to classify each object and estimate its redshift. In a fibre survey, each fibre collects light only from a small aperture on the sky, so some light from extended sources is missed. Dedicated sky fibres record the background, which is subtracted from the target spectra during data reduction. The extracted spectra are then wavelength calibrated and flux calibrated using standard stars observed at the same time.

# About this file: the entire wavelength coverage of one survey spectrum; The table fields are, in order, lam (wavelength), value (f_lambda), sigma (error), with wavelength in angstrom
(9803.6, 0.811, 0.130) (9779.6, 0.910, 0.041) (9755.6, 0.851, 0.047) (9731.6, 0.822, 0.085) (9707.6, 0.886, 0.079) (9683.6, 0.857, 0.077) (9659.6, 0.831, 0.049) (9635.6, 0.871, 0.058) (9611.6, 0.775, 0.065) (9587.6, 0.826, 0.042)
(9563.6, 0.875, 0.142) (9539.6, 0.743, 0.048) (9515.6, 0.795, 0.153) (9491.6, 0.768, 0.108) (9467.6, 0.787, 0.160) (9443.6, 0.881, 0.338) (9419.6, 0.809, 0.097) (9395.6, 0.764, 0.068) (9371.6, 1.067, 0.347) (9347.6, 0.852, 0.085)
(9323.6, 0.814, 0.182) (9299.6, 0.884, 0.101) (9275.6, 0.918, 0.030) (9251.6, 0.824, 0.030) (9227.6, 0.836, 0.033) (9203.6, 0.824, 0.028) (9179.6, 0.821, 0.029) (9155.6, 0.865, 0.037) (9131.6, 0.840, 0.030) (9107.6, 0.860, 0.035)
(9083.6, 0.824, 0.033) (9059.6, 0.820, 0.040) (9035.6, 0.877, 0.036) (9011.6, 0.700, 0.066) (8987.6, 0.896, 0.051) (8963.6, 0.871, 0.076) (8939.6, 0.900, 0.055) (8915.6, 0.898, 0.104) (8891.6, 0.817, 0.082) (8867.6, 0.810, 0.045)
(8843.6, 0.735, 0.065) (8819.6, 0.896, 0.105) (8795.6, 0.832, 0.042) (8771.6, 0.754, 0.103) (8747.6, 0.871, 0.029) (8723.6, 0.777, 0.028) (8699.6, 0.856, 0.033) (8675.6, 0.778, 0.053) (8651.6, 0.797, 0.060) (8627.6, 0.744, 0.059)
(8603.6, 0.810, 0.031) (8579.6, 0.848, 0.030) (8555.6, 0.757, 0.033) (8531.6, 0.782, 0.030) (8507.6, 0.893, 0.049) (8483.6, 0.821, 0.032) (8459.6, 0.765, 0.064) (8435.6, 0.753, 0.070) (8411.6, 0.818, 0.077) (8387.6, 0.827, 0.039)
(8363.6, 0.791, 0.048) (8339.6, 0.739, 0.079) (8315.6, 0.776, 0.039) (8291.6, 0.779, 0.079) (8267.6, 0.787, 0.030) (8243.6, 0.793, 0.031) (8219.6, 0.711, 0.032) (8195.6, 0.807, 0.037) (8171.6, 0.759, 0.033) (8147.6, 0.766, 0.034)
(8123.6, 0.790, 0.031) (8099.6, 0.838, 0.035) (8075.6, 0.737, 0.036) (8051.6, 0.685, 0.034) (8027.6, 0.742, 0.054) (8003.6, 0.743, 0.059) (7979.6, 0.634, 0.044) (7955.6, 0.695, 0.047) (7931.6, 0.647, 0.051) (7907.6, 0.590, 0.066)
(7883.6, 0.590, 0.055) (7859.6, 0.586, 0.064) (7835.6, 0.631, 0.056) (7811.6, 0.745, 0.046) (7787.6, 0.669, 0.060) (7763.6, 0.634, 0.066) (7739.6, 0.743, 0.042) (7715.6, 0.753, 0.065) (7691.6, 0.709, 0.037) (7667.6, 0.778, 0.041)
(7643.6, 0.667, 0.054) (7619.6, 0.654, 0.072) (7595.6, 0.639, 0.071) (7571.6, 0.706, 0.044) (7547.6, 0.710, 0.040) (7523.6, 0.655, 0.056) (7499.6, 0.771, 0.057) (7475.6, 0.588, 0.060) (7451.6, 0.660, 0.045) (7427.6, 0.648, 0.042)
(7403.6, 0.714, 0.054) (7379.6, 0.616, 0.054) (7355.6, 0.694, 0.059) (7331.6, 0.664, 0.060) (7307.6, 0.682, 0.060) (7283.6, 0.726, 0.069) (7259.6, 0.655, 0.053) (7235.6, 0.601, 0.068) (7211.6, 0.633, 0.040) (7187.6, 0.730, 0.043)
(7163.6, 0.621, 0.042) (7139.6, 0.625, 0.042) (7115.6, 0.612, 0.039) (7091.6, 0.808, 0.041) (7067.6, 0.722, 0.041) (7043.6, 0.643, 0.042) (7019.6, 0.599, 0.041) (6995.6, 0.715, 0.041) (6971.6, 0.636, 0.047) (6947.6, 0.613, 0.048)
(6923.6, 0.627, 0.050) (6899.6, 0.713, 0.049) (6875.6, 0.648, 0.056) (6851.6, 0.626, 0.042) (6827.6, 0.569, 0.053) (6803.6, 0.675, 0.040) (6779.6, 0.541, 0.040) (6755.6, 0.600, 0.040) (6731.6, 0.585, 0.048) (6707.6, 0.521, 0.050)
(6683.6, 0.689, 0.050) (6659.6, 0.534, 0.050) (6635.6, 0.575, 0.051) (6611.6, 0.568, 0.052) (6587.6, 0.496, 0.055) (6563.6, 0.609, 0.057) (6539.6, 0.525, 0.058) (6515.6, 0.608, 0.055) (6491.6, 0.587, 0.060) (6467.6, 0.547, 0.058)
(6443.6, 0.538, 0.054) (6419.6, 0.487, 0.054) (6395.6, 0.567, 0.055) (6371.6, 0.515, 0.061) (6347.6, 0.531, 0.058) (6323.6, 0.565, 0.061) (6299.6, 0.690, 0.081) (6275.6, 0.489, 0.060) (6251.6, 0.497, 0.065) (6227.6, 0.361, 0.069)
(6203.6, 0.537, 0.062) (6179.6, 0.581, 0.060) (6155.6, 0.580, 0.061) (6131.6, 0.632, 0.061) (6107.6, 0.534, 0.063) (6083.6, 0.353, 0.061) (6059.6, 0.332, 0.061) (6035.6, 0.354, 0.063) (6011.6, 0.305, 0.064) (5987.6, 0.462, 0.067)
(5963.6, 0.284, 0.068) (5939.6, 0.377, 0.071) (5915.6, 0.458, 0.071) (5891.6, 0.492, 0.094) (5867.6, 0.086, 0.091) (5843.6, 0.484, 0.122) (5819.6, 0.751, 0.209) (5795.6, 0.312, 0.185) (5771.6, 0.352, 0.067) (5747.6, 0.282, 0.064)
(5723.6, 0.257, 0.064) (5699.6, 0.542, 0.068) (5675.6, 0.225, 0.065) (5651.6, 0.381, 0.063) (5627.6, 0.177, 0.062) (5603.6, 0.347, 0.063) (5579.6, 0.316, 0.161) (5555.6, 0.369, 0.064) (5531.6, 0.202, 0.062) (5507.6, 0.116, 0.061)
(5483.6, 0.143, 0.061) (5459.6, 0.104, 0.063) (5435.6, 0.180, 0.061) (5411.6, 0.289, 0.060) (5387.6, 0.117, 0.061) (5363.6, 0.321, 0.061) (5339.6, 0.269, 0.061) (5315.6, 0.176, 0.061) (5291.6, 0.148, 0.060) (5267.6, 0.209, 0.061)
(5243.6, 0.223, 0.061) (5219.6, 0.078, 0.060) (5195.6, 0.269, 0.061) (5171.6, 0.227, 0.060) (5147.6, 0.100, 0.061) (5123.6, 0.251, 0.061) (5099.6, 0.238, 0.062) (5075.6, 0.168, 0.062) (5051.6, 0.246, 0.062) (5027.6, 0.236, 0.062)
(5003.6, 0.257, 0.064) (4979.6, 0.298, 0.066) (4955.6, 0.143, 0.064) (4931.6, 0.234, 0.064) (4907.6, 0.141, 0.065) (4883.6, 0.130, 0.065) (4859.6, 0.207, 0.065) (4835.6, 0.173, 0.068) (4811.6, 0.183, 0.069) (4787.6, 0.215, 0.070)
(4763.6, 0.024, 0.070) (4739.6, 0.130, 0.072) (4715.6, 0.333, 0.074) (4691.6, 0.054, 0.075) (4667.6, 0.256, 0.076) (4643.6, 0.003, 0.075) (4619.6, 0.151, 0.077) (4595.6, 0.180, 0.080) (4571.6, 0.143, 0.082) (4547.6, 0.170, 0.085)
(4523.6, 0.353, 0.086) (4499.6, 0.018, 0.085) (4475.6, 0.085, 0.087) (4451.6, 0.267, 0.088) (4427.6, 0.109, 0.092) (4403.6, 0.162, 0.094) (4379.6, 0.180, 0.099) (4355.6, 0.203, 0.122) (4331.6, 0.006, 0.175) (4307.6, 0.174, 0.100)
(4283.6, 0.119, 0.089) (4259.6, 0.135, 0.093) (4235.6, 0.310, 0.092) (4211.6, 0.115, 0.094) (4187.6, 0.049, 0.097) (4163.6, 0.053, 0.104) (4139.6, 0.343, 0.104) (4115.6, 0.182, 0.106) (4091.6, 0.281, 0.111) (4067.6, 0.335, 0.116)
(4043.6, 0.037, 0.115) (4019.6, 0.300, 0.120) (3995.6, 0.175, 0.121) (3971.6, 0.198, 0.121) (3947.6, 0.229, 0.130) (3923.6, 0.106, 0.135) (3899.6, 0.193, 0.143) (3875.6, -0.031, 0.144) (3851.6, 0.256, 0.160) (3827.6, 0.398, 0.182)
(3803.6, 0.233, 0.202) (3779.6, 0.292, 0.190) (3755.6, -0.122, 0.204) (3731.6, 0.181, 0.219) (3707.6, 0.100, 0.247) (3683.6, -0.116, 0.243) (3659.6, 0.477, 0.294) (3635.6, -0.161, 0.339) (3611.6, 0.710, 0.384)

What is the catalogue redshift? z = 0.529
